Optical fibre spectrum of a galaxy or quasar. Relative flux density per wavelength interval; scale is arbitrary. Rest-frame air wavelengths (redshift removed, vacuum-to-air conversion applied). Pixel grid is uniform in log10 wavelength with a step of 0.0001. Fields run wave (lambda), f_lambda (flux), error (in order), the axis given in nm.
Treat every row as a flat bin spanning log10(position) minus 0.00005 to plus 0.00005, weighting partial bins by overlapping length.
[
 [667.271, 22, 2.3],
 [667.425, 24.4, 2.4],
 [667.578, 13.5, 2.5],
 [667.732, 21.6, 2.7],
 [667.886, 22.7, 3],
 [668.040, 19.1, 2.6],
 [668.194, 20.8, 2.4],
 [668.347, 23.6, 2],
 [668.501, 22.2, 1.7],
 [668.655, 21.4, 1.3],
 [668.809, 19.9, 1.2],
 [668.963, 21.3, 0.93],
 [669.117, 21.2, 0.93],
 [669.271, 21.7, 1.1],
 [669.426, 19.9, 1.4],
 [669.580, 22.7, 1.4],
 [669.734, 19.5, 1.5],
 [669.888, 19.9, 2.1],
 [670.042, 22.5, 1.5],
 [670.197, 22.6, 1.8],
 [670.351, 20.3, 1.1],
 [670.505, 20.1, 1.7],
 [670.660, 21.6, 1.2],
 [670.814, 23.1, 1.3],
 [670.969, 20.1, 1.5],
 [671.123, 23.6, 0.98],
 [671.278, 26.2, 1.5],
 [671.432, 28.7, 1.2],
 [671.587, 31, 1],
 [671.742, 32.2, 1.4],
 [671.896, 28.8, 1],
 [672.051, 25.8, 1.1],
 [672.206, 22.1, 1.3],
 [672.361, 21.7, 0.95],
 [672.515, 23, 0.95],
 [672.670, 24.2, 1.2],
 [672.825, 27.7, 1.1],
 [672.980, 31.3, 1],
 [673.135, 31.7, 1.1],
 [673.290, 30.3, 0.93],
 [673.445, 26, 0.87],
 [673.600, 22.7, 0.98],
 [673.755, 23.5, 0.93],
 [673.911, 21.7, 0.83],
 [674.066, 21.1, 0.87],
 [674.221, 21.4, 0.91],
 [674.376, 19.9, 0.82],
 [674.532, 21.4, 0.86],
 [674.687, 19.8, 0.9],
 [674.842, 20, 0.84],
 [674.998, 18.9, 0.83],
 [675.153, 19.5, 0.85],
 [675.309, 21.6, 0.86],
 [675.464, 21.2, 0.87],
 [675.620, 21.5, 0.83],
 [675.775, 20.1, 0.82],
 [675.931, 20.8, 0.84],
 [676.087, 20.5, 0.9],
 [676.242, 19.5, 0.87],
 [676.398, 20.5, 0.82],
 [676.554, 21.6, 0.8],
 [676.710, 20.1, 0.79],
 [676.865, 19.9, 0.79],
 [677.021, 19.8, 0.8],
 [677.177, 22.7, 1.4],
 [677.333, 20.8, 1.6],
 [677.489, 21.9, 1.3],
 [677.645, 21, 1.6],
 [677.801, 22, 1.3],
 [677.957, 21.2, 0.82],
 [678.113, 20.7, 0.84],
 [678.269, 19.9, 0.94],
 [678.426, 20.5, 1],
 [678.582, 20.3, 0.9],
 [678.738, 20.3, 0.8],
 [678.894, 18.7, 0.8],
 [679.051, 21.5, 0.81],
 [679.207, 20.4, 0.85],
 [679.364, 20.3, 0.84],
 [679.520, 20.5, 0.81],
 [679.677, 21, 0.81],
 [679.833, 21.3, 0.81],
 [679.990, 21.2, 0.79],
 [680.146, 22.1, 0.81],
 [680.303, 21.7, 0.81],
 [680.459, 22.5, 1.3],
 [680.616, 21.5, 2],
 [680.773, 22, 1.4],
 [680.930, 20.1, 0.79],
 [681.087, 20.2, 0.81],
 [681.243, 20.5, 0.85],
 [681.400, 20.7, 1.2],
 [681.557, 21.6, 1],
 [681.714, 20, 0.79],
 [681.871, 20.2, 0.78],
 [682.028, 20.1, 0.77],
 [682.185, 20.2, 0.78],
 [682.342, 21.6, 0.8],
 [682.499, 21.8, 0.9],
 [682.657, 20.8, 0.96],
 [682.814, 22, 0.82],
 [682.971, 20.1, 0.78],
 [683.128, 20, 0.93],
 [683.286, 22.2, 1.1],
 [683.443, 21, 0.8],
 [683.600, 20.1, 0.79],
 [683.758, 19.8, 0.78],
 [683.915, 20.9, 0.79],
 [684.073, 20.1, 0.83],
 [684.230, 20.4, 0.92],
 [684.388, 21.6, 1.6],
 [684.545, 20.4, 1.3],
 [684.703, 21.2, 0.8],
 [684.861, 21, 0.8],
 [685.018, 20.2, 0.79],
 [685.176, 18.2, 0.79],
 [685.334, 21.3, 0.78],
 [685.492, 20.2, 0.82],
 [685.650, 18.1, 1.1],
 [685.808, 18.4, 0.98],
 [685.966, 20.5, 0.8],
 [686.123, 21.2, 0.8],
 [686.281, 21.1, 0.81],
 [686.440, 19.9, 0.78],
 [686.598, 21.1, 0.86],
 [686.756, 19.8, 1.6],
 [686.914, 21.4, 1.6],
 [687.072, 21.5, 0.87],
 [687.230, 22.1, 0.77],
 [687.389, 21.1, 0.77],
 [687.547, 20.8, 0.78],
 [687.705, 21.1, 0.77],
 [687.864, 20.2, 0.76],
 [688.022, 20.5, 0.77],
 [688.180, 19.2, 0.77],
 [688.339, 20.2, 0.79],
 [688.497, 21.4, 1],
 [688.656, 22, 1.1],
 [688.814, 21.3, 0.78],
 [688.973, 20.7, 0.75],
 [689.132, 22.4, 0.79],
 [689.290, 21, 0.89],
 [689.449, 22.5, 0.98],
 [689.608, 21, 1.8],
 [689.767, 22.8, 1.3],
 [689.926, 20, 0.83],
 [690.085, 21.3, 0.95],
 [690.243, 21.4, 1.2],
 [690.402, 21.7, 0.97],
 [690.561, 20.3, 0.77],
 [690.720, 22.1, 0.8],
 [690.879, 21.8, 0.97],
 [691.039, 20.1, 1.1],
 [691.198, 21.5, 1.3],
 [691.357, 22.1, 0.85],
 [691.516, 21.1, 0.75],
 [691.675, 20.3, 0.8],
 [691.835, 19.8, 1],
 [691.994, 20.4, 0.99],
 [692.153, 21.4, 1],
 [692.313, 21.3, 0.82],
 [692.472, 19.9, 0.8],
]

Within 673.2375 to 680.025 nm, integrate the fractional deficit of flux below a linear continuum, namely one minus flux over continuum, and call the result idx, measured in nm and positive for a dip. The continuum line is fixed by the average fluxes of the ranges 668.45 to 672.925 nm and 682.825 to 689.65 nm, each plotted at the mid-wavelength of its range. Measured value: 0.38 nm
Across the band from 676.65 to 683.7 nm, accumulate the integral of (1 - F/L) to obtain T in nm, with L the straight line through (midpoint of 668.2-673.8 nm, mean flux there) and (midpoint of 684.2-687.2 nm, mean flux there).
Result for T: 0.29 nm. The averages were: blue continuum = 24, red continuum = 20.4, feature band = 20.9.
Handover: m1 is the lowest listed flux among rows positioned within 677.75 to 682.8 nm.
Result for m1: 18.7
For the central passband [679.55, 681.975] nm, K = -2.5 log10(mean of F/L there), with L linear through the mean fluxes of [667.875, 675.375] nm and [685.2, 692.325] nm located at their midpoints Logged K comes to 0.04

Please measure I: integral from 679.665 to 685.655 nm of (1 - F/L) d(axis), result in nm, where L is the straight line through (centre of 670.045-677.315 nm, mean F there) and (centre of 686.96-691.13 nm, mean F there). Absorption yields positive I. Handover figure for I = 0.32 nm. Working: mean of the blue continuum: 23.1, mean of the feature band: 20.8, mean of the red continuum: 21.2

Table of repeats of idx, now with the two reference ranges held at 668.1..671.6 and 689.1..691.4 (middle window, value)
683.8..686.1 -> 0.152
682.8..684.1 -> 0.062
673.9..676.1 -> 0.139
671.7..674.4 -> -0.396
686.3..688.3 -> 0.076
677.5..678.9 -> 0.077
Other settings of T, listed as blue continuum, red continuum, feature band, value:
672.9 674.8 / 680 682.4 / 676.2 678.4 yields 0.18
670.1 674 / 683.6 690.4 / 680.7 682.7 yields 0.14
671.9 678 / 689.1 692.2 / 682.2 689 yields 0.30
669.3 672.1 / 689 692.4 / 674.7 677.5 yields 0.31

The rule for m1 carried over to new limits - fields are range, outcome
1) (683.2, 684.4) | 19.8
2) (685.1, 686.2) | 18.1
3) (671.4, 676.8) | 18.9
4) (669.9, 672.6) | 20.1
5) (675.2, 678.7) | 19.5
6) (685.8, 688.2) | 18.4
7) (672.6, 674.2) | 21.1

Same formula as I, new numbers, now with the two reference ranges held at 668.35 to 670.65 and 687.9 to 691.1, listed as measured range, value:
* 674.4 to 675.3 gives 0.05 nm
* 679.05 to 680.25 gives 0.01 nm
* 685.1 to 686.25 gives 0.08 nm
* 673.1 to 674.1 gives -0.19 nm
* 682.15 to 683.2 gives 0.01 nm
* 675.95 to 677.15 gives 0.04 nm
